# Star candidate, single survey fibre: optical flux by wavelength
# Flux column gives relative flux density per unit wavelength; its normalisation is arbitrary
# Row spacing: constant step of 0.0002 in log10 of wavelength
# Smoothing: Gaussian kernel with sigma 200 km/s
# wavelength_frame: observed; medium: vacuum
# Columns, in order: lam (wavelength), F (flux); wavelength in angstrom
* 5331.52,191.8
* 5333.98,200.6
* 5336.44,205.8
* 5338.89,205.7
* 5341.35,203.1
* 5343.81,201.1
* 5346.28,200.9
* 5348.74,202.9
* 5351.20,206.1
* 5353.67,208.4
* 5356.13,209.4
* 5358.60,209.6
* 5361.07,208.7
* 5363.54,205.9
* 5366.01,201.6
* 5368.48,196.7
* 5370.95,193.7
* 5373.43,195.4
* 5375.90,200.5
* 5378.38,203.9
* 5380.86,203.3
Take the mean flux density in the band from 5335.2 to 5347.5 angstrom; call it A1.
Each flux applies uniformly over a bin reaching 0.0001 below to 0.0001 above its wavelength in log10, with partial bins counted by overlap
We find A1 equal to 203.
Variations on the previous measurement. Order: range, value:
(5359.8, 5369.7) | 203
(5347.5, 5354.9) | 206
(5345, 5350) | 202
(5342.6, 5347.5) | 201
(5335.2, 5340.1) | 206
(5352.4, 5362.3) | 209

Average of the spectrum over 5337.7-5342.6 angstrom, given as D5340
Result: 204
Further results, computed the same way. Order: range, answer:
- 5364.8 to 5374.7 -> 197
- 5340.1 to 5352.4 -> 203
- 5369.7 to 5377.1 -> 197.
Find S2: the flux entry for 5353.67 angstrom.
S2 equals 208.4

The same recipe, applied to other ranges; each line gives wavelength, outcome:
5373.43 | 195.4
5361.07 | 208.7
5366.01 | 201.6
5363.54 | 205.9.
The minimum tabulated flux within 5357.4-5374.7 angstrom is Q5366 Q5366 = 193.7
